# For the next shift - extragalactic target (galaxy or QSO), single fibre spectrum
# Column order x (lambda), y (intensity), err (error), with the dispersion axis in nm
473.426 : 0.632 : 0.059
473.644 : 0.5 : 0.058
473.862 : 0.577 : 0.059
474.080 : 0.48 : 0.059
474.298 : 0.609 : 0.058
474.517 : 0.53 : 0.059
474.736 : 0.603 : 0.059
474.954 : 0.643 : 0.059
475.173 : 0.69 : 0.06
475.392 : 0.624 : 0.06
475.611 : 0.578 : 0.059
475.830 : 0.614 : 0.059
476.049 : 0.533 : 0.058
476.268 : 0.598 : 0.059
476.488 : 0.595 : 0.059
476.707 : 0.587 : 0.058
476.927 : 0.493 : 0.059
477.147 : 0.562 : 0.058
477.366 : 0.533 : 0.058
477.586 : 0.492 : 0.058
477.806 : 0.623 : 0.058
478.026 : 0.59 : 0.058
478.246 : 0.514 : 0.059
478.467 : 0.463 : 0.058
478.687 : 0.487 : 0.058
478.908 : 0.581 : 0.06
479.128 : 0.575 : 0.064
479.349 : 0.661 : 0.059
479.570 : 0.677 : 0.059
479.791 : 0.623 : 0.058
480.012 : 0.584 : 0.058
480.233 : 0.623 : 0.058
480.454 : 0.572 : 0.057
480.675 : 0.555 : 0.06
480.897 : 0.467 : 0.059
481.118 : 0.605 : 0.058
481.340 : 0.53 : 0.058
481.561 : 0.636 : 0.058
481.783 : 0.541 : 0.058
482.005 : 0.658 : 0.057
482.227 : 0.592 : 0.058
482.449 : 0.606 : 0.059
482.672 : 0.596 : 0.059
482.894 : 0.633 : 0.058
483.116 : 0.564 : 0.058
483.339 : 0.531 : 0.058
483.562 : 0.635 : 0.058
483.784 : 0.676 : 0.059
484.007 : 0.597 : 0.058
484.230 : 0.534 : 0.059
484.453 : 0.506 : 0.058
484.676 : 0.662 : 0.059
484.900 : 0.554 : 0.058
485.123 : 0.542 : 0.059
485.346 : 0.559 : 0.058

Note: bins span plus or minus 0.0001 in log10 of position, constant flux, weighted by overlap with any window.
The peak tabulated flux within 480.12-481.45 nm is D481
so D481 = 0.623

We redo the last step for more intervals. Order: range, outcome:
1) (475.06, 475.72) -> 0.69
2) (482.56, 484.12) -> 0.676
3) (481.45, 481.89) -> 0.636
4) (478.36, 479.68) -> 0.677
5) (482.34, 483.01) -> 0.633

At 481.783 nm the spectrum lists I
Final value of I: 0.541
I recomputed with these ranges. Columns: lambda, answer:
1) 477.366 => 0.533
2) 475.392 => 0.624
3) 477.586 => 0.492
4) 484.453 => 0.506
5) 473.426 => 0.632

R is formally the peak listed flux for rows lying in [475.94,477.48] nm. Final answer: 0.598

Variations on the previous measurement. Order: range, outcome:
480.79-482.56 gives 0.658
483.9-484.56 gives 0.597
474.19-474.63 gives 0.609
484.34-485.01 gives 0.662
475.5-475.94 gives 0.614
